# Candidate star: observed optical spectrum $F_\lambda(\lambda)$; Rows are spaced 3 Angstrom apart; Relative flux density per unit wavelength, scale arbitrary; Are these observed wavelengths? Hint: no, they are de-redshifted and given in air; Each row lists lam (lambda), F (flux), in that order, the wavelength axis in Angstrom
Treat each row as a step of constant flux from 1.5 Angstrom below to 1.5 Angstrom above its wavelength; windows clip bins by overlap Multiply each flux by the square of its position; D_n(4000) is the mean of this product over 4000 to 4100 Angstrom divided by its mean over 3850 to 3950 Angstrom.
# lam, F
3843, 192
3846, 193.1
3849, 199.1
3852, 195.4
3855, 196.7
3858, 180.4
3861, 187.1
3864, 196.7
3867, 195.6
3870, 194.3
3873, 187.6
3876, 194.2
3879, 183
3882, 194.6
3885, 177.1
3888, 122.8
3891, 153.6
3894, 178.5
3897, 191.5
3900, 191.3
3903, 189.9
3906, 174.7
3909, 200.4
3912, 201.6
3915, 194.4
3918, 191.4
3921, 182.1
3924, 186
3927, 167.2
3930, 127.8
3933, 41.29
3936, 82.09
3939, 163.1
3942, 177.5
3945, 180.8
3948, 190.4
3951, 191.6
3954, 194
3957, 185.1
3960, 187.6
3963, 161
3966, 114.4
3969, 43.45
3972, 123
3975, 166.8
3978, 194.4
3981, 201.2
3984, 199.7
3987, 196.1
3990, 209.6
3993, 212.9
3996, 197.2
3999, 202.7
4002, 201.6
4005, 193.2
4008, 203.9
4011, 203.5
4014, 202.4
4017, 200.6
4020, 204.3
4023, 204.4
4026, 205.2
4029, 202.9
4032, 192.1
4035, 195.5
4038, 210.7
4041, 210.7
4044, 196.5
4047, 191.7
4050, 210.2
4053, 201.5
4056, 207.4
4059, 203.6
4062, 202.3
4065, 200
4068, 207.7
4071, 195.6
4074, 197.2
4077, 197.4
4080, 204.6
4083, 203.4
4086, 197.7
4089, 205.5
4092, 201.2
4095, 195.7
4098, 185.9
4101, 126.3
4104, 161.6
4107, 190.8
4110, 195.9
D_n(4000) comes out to 1.24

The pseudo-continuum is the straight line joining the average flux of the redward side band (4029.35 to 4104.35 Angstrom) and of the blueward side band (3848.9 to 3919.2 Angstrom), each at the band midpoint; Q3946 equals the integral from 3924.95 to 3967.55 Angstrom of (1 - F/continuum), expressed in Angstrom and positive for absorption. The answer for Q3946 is 7.8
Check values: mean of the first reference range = 186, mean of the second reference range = 197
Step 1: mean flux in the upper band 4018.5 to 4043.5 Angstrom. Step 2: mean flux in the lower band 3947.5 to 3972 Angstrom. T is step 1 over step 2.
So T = 1.31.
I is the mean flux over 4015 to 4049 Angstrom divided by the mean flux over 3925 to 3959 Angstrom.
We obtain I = 1.3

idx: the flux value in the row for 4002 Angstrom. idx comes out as 201.6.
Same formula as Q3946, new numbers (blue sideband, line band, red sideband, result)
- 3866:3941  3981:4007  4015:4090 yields -1.66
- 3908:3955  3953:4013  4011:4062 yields 1.59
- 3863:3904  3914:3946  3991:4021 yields 6.18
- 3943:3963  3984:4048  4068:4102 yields -4.14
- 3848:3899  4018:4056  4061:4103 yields -2.11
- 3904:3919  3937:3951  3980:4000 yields 1.48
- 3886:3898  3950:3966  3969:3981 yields -2.45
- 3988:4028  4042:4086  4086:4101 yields -1.54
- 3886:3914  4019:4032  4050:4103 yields -0.80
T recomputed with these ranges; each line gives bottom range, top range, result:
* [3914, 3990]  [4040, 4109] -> 1.20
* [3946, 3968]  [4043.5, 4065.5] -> 1.17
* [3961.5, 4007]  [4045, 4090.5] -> 1.15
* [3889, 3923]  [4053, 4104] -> 1.05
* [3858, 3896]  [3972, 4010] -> 1.08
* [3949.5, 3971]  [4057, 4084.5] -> 1.32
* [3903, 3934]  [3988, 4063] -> 1.19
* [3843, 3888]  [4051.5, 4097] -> 1.07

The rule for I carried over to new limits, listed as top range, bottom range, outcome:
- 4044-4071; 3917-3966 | 1.25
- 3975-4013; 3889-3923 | 1.08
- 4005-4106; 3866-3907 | 1.10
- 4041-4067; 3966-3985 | 1.35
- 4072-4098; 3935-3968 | 1.20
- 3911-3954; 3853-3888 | 0.87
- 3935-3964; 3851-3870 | 0.90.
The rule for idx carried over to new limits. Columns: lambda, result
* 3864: 196.7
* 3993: 212.9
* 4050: 210.2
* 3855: 196.7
